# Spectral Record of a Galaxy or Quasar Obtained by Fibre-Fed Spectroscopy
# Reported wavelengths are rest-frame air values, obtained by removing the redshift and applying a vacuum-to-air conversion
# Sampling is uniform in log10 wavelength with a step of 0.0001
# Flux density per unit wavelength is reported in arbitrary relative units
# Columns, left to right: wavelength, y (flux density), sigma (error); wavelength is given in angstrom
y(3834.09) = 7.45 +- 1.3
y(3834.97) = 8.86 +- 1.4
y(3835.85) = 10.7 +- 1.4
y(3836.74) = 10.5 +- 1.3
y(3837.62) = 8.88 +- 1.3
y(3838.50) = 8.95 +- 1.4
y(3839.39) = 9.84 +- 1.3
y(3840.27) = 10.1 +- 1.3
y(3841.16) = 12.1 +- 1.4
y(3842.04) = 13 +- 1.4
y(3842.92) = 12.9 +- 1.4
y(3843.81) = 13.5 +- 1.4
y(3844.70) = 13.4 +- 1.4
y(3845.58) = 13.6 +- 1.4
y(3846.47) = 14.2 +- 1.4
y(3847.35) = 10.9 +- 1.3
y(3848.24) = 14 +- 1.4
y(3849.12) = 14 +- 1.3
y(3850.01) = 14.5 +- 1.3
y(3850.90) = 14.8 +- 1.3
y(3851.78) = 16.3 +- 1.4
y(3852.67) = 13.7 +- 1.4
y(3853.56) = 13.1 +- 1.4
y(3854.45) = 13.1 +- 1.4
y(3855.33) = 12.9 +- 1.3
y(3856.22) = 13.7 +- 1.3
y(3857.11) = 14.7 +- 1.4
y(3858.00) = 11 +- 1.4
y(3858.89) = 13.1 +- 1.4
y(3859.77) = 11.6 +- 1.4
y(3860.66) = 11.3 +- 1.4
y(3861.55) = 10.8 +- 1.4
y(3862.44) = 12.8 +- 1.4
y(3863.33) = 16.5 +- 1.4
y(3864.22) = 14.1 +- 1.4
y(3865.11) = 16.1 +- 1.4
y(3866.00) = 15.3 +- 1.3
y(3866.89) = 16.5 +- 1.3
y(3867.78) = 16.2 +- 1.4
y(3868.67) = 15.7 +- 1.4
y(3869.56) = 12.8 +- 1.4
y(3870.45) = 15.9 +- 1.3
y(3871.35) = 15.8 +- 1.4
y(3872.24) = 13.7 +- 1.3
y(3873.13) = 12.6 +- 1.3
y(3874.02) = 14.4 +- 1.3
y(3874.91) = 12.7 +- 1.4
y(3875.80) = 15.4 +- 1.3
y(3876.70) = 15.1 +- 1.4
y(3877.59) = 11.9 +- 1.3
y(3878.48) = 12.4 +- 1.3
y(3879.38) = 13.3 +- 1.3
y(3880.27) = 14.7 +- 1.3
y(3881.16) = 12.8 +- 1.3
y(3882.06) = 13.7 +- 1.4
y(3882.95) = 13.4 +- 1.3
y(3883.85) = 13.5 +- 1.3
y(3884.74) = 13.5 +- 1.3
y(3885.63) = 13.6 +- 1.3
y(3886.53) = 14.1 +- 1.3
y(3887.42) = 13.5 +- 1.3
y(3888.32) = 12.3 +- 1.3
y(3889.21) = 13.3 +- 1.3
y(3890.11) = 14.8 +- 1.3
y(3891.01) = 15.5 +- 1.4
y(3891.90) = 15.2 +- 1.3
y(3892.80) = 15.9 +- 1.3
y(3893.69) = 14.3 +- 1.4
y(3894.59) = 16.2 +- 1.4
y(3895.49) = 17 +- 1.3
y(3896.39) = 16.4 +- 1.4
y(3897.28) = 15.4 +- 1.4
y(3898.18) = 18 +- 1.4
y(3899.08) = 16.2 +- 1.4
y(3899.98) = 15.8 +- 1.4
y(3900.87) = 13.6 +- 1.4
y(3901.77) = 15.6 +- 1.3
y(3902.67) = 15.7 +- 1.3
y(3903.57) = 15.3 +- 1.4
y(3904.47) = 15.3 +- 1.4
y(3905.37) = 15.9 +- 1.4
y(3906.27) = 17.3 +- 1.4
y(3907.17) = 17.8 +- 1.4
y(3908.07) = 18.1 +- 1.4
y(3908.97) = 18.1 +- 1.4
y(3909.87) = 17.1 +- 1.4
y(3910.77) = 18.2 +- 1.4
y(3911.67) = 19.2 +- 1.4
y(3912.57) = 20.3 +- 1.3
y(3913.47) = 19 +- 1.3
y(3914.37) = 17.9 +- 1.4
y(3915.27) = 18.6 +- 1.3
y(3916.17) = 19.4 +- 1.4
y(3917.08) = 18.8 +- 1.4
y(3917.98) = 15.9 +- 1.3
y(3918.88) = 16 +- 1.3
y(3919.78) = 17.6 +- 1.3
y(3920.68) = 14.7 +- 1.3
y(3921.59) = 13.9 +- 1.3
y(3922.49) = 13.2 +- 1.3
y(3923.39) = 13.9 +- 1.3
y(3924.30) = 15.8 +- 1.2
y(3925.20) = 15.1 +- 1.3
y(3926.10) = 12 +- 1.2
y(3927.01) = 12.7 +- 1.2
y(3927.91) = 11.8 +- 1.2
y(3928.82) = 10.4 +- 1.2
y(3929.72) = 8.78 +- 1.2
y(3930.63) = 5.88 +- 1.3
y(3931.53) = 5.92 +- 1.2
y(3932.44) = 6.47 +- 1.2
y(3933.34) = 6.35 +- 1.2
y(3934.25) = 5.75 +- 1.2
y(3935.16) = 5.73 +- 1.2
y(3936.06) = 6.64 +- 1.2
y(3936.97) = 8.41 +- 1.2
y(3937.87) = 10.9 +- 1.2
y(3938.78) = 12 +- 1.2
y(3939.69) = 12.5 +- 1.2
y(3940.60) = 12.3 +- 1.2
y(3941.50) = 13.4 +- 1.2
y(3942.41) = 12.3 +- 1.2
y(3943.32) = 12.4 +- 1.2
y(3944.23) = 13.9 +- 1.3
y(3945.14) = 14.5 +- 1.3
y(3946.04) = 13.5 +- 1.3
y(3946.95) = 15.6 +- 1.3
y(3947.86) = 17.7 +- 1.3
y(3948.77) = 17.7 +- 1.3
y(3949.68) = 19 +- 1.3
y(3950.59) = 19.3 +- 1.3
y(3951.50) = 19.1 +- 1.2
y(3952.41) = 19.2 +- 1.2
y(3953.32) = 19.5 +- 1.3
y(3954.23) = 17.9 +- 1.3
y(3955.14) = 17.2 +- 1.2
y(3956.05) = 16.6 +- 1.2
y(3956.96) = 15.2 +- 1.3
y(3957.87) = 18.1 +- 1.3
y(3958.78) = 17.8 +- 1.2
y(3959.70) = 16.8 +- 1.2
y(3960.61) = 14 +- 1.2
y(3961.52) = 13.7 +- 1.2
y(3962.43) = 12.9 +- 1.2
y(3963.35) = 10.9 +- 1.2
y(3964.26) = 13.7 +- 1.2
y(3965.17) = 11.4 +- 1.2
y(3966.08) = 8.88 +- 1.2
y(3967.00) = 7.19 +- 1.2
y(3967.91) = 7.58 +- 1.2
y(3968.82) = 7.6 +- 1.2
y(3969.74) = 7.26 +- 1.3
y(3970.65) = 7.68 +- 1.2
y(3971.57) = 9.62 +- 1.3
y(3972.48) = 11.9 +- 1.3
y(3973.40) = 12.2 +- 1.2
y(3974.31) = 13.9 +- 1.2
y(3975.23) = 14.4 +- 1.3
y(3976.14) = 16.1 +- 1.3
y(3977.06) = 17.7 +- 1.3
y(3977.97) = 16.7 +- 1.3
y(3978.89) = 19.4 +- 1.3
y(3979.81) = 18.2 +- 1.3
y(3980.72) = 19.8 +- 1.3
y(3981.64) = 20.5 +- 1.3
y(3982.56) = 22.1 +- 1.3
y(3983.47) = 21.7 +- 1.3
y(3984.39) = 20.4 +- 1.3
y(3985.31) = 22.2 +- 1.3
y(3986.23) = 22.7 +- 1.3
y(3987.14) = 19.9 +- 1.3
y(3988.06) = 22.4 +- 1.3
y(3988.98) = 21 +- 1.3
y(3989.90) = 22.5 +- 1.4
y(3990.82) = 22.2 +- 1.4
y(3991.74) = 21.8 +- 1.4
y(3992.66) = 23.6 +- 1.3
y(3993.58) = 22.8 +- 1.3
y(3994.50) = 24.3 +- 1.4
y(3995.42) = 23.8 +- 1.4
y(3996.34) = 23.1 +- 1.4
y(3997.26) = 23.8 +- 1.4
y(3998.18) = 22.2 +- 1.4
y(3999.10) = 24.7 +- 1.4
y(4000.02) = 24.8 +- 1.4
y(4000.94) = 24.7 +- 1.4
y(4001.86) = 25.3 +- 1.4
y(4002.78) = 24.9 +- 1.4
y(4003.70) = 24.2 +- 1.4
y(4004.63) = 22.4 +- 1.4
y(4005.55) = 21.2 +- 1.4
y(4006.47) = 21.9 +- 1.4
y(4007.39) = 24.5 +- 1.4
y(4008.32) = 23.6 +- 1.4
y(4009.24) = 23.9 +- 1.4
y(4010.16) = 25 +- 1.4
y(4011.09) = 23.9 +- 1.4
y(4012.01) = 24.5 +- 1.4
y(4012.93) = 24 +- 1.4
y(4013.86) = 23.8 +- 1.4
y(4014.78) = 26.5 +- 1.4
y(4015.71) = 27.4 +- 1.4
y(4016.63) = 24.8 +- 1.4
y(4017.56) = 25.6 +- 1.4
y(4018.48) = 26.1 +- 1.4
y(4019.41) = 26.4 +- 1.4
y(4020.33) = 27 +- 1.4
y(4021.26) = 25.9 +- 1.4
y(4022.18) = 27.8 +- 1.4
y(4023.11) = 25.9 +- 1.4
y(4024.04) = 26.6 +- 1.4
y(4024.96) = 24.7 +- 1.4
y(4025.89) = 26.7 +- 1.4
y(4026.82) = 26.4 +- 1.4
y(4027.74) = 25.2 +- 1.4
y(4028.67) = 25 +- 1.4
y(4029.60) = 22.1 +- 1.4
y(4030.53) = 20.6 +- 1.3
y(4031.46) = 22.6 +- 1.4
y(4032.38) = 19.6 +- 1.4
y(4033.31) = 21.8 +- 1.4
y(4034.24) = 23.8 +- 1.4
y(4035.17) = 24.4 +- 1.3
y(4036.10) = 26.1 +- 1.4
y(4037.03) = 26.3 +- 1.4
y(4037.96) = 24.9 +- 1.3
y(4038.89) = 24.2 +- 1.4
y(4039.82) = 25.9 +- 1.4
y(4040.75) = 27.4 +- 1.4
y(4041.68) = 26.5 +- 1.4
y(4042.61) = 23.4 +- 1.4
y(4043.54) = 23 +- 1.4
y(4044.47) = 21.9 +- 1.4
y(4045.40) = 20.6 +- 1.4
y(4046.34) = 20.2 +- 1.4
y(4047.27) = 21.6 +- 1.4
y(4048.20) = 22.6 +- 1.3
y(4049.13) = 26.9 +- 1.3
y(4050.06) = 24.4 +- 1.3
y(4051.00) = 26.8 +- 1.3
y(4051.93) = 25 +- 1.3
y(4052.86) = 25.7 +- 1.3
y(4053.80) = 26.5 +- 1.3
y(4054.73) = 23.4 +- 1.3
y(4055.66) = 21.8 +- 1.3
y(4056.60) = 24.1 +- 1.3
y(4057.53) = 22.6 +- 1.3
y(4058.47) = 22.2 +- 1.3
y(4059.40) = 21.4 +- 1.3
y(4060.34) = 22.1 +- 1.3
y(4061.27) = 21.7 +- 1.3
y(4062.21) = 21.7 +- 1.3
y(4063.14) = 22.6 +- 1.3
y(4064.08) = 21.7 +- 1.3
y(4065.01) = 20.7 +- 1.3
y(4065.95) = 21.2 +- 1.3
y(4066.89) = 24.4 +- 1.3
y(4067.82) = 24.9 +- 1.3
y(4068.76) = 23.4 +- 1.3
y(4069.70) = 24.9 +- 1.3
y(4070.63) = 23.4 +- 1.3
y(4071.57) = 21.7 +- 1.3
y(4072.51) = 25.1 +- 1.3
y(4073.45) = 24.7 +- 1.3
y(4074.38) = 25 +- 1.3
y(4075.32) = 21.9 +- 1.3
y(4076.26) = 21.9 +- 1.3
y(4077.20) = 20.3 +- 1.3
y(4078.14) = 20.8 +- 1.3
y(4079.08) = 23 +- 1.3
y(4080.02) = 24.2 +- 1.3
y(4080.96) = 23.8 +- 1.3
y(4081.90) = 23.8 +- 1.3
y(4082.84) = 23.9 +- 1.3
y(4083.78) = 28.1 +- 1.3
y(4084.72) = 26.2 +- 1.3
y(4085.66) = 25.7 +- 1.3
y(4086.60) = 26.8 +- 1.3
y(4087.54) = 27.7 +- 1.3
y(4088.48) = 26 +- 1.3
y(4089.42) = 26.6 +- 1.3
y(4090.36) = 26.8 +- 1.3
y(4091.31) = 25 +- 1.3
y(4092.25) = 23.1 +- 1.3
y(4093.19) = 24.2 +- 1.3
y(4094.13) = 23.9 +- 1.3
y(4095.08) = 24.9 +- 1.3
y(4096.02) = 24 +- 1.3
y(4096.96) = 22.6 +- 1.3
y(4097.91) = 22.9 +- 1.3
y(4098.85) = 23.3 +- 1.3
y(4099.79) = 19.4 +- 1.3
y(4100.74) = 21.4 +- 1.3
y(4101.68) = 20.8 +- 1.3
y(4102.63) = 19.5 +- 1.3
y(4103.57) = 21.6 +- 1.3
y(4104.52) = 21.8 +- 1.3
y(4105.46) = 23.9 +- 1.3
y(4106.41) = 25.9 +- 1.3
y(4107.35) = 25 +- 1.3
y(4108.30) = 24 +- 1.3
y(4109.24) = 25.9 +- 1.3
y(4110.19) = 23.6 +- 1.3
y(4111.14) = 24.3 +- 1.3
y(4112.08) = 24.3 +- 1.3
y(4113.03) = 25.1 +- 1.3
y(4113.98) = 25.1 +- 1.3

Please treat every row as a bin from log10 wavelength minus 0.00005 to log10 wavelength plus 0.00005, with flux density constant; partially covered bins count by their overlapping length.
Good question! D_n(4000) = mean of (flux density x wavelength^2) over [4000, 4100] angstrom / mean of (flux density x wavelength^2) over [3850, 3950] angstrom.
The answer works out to 1.84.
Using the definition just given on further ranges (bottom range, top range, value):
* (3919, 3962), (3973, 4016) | 1.67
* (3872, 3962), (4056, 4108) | 1.75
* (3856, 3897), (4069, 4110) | 1.88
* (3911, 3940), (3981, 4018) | 1.88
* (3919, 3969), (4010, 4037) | 1.99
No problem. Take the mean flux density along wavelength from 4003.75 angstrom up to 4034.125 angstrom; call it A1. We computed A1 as 24.5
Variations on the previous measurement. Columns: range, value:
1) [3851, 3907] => 14.4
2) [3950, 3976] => 13.7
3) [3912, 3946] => 12.8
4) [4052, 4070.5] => 23.1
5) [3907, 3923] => 17.4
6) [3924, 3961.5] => 13.3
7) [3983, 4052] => 24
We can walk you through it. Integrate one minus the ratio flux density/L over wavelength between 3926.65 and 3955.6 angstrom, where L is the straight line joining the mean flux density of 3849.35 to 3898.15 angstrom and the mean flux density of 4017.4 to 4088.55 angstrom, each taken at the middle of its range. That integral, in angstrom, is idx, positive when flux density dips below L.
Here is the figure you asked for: 8.6 angstrom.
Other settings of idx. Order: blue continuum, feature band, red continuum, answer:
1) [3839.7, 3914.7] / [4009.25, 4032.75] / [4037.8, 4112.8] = -4.18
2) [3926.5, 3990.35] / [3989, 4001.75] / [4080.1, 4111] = -4.86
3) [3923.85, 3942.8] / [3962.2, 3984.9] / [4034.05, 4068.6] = 1.28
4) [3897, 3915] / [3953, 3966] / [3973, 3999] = 2.79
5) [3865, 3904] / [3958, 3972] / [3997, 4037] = 6.30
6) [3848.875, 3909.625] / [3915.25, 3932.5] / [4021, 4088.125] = 3.58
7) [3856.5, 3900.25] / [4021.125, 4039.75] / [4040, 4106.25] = -2.62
